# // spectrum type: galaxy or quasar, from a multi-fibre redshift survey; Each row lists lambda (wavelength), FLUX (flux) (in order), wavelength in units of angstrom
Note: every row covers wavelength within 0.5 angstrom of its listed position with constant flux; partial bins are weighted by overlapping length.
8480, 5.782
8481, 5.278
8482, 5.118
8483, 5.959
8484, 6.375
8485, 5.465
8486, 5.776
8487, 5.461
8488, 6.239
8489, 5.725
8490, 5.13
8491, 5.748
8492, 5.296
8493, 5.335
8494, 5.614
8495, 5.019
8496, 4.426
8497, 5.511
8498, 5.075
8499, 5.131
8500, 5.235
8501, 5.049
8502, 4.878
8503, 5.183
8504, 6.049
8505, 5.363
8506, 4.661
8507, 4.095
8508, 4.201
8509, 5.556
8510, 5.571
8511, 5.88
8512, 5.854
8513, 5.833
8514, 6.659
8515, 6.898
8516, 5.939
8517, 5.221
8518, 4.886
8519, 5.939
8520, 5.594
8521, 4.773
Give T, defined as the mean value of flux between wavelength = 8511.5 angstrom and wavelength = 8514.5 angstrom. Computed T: 6.12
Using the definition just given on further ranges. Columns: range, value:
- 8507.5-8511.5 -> 5.3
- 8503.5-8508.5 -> 4.87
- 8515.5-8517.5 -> 5.58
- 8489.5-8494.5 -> 5.42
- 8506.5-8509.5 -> 4.62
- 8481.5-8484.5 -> 5.82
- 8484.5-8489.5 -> 5.73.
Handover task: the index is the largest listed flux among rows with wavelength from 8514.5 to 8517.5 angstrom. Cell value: 6.898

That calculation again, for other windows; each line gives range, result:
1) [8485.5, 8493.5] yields 6.239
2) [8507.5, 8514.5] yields 6.659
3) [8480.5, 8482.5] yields 5.278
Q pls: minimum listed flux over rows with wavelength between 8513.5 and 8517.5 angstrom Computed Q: 5.221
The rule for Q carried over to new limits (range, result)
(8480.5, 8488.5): 5.118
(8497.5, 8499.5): 5.075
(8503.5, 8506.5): 4.661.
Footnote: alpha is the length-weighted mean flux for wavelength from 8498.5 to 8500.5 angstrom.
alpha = 5.18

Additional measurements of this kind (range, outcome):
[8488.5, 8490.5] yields 5.43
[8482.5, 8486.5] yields 5.89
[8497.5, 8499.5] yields 5.1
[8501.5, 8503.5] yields 5.03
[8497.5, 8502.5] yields 5.07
